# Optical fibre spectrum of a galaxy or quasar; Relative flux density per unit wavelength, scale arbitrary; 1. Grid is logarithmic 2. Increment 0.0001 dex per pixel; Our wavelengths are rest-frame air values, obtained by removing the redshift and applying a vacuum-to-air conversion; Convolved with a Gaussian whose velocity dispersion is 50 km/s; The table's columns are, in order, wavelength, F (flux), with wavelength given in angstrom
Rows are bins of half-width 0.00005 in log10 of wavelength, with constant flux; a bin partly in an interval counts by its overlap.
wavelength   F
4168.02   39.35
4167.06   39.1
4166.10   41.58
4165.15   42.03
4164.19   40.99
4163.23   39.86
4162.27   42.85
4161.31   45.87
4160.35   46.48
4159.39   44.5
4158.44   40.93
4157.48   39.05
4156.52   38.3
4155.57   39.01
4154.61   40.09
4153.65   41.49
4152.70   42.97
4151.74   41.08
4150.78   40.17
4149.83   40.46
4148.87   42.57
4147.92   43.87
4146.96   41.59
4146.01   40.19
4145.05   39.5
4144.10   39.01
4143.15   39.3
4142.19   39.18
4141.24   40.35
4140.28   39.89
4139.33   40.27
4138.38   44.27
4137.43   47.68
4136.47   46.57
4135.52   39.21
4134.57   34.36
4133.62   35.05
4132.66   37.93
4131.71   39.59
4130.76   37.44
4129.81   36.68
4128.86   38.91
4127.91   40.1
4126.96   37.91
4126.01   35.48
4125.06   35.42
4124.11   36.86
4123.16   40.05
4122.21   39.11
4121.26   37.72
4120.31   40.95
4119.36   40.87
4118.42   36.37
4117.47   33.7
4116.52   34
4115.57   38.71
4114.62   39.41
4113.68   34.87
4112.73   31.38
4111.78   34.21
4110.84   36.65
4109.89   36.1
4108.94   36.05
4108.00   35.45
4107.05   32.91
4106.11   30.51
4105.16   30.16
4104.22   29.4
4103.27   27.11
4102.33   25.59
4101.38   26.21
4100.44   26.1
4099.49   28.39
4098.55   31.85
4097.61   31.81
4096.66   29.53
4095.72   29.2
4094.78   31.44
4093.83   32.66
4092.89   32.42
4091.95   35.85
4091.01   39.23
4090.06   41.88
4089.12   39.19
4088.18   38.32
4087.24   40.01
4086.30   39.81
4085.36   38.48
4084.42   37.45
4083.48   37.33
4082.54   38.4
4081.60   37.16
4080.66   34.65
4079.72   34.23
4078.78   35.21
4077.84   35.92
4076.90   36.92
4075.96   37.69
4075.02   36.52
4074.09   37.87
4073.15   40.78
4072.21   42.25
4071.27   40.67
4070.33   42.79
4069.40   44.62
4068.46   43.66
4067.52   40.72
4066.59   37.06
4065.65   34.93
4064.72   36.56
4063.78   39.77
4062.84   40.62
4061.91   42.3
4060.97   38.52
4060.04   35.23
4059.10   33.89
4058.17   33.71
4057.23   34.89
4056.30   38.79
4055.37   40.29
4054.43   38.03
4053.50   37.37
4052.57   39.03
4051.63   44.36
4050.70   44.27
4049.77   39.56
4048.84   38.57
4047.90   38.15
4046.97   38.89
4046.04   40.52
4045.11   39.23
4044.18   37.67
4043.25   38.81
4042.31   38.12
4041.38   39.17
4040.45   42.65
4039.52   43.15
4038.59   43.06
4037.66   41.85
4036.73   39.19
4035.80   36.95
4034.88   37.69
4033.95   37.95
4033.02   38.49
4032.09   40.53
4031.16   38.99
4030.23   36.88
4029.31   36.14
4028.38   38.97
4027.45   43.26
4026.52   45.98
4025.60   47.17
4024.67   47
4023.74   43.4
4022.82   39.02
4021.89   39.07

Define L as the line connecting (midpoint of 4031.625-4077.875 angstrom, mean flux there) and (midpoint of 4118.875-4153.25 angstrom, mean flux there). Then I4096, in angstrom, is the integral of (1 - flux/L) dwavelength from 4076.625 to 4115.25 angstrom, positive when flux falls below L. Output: 5.27 angstrom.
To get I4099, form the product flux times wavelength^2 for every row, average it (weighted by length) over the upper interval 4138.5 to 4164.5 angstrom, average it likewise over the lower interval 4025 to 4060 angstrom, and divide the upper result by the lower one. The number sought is 1.10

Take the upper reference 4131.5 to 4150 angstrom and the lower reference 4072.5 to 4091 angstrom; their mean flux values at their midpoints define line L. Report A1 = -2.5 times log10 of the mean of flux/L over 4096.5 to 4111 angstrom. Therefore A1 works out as 0.25 mag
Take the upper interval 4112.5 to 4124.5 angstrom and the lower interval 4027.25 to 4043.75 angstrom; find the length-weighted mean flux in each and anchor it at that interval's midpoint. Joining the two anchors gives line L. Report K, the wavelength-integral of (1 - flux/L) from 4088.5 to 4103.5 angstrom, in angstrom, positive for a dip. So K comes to 2.4 angstrom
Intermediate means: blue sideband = 39.5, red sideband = 37.4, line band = 31.9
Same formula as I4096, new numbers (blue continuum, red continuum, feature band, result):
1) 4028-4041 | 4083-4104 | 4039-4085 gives -2.6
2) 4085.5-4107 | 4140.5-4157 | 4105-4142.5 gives -0.8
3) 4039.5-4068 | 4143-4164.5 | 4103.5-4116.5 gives 2.0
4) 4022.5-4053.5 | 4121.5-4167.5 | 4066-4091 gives 1.0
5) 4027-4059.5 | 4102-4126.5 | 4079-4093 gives -0.4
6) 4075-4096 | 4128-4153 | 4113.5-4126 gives 0.4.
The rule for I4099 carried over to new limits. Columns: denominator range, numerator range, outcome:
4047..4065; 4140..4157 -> 1.10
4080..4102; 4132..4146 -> 1.19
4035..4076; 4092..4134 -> 0.90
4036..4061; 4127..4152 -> 1.07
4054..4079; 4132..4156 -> 1.09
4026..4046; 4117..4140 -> 1.02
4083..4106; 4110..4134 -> 1.13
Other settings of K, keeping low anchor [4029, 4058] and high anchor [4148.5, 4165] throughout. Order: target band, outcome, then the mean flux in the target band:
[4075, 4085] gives 0.9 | 36.5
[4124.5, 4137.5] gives 0.8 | 38.4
